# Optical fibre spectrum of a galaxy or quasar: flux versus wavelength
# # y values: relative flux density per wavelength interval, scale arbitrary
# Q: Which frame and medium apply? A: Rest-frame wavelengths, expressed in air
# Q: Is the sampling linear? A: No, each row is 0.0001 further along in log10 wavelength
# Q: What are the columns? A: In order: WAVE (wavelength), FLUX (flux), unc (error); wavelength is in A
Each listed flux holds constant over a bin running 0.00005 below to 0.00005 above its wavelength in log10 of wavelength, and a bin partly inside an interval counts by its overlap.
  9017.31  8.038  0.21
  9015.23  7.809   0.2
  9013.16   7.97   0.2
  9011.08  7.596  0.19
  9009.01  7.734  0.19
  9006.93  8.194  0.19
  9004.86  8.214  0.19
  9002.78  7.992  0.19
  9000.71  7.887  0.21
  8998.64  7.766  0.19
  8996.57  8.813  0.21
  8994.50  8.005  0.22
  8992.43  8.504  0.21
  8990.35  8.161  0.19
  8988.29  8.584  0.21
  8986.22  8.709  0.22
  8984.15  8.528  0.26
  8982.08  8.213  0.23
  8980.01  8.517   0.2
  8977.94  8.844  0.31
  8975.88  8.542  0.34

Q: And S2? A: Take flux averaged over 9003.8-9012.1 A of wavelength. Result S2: 7.93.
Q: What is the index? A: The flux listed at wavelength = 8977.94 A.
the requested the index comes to 8.844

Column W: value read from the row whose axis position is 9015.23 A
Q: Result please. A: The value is 7.809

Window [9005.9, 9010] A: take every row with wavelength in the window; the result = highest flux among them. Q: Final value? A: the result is 8.194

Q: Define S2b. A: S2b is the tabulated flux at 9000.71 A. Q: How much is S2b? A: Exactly 7.887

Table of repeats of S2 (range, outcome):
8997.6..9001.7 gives 7.83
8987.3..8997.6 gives 8.41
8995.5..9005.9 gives 8.14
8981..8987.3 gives 8.48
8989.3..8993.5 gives 8.33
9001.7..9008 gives 8.12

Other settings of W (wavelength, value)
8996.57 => 8.813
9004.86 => 8.214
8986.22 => 8.709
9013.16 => 7.97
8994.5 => 8.005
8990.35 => 8.161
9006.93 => 8.194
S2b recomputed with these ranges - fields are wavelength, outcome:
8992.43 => 8.504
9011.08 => 7.596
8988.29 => 8.584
